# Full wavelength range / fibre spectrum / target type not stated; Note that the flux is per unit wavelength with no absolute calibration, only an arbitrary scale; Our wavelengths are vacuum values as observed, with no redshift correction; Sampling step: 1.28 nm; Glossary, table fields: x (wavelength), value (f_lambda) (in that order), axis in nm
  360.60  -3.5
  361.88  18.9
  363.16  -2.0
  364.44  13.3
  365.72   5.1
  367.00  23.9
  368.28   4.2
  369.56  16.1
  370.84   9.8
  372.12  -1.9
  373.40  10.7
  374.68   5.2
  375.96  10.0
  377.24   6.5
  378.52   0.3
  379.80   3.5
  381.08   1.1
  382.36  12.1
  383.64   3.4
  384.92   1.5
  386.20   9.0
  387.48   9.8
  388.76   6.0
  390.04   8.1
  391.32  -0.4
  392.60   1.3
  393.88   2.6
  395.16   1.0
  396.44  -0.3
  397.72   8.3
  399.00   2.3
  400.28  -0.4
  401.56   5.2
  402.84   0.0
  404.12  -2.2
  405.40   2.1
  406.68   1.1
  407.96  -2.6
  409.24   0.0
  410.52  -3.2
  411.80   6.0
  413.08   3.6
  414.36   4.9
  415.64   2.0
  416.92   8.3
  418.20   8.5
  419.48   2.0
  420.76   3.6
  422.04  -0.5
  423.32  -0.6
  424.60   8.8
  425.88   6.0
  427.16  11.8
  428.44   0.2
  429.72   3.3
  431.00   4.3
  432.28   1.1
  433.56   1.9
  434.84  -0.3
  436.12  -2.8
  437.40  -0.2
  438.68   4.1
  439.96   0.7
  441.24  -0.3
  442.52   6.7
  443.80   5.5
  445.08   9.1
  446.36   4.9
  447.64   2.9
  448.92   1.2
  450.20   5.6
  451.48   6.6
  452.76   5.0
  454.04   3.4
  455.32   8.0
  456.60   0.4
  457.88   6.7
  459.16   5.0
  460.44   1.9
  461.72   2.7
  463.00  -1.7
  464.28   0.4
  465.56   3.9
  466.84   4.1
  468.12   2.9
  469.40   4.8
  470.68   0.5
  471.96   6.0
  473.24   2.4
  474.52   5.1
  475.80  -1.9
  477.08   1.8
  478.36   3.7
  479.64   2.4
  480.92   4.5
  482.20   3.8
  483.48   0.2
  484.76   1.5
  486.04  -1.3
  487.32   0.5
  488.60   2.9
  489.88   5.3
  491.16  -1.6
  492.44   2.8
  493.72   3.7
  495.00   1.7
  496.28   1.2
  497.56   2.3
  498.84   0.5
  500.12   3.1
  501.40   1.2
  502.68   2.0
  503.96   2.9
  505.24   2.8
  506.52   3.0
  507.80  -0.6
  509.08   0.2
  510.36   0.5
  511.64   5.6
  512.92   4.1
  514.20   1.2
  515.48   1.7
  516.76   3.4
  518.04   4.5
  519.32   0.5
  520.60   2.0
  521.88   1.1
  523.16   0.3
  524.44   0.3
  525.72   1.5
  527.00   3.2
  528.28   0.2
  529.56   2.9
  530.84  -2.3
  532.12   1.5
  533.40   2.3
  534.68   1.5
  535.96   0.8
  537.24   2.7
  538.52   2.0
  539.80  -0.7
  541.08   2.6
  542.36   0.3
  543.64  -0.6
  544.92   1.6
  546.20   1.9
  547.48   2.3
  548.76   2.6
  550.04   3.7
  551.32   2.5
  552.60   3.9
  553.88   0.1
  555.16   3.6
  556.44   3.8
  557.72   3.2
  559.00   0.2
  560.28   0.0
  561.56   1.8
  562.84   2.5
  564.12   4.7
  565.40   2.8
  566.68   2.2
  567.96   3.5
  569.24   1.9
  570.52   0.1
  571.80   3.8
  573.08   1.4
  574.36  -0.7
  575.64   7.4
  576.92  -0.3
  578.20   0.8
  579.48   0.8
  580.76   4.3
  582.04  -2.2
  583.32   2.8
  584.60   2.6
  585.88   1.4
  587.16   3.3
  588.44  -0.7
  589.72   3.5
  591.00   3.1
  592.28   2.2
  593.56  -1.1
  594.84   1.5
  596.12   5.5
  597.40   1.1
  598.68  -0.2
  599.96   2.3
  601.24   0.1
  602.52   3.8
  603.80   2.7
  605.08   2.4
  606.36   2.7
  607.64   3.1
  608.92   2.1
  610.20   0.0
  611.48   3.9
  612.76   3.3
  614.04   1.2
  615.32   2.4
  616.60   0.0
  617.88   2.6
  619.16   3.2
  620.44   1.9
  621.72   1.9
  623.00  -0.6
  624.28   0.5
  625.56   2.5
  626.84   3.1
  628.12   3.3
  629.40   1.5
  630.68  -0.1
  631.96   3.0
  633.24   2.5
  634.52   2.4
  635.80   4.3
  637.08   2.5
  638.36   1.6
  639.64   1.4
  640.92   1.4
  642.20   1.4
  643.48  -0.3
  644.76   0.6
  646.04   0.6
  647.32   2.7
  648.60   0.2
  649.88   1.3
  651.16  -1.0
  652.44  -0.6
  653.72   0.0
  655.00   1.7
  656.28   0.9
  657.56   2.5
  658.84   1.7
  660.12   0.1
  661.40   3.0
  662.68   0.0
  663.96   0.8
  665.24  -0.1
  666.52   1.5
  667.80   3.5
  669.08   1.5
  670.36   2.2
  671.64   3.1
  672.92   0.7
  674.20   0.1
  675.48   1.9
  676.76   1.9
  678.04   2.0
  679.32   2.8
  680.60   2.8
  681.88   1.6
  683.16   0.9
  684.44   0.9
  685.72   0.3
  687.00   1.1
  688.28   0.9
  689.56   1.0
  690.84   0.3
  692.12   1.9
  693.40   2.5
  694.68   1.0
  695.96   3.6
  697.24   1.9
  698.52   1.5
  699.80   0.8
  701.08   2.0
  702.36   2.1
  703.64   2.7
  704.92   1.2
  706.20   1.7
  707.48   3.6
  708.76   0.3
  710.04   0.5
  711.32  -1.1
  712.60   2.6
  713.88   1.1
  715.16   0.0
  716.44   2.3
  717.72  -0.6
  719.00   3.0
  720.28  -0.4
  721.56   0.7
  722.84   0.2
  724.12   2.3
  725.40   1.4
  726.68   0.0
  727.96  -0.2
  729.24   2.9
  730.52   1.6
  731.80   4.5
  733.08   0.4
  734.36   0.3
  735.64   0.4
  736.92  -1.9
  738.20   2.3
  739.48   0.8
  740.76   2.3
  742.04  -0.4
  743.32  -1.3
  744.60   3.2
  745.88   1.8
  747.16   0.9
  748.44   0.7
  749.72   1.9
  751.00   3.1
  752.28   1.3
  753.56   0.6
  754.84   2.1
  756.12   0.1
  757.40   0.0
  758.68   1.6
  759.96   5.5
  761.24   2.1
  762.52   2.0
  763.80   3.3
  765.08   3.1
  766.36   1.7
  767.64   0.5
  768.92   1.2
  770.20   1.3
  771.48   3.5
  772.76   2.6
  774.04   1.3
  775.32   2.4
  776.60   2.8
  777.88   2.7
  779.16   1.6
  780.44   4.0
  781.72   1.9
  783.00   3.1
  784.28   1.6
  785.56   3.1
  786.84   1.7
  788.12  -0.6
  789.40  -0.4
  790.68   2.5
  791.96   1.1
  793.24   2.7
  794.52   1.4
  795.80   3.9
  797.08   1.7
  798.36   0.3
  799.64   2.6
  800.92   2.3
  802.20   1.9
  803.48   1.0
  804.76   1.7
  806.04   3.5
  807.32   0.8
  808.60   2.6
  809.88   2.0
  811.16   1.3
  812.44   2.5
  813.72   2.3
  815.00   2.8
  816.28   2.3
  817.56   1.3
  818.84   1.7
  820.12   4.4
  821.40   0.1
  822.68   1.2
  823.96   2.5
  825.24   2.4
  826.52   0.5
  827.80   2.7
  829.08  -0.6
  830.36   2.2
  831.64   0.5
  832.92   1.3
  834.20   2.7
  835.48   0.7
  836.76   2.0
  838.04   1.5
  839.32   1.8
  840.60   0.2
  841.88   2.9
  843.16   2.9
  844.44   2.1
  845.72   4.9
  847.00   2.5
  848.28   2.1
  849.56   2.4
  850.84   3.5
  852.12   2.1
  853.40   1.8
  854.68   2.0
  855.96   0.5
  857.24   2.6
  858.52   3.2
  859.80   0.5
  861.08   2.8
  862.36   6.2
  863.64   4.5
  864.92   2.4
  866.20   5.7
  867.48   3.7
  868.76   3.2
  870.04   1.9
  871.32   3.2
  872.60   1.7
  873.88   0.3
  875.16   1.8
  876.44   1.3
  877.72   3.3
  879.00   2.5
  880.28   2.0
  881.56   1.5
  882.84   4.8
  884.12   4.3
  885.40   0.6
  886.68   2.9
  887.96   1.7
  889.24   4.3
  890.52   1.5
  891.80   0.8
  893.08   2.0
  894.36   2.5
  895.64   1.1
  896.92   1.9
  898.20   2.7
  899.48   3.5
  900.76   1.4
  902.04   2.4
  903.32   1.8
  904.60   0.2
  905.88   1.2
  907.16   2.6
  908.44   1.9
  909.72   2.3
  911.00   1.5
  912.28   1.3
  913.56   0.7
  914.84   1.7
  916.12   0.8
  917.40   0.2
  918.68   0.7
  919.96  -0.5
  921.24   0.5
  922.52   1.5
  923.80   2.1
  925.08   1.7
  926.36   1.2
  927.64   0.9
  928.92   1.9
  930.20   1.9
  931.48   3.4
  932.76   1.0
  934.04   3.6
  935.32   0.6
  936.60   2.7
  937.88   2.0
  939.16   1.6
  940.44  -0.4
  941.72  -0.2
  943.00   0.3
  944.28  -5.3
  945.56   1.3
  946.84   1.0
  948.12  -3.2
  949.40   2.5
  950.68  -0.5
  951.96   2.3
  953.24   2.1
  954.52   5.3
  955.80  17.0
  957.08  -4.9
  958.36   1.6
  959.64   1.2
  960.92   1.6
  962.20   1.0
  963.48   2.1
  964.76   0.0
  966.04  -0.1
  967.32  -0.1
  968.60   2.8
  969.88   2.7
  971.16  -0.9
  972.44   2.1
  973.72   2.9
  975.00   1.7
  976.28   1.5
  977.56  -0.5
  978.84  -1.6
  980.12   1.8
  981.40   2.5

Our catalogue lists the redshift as 1.56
